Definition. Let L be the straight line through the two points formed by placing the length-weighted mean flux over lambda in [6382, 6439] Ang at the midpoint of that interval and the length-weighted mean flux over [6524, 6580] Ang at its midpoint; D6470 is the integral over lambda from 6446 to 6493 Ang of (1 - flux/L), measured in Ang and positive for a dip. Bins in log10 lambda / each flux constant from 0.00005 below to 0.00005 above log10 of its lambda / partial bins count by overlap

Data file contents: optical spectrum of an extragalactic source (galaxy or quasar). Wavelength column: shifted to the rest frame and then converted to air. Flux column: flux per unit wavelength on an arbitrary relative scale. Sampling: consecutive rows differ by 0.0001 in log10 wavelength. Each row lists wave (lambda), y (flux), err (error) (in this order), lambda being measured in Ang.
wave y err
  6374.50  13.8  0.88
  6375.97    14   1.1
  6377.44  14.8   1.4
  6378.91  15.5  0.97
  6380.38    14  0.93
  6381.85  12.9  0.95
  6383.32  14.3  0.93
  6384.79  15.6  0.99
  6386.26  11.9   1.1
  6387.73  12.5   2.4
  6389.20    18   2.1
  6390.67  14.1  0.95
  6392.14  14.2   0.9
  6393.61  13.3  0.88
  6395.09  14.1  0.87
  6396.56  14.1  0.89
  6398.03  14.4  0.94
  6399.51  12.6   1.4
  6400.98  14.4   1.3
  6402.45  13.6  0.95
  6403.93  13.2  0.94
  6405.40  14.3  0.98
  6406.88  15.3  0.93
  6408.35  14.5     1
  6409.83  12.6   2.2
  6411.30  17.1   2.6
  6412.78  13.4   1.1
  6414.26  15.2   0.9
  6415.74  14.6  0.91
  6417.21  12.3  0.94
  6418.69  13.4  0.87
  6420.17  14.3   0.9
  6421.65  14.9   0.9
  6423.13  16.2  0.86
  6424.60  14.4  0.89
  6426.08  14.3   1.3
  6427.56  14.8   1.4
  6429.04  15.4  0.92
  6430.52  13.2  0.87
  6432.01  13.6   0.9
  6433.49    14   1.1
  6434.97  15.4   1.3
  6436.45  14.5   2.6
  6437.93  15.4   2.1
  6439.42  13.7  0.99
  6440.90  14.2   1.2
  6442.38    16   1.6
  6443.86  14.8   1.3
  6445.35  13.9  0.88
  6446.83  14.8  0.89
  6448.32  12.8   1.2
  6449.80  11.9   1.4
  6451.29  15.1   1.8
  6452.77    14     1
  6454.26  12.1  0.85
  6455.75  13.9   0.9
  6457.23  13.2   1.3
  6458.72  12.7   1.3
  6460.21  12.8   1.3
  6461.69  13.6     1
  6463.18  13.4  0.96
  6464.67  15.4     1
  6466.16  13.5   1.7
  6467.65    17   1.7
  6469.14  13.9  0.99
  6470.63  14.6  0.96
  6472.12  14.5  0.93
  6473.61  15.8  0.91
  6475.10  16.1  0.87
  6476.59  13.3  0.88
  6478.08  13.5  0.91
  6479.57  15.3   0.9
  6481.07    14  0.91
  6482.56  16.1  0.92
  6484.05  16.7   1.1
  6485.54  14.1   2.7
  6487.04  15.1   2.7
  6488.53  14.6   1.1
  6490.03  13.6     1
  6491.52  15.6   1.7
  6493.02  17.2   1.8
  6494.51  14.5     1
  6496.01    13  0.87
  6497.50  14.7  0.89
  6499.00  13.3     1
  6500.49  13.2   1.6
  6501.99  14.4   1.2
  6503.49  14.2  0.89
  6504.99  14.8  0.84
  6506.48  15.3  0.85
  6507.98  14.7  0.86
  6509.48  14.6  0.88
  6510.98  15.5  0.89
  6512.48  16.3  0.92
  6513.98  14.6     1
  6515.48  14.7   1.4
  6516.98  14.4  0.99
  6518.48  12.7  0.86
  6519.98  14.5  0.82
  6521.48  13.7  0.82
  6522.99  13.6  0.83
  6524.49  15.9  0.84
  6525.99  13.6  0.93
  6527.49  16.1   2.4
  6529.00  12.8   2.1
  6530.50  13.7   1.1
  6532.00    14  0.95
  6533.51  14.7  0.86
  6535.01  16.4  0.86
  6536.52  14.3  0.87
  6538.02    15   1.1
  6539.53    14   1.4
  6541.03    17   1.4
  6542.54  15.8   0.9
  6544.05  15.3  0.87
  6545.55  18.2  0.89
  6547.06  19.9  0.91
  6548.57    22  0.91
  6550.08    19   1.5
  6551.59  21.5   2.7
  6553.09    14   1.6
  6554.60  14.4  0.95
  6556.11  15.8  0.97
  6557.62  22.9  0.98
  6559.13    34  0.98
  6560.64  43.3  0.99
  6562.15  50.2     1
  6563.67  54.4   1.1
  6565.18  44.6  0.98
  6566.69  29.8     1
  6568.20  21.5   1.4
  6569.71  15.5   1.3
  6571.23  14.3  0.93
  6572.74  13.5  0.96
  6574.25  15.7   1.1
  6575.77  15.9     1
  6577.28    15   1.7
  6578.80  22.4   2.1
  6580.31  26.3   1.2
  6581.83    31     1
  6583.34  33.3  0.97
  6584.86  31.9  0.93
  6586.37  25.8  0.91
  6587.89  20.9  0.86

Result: 7.4 Ang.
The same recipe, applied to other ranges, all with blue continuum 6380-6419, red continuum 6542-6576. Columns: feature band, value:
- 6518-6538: 7.1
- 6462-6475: 2.6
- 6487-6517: 8.6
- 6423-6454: 4.1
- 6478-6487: 2.0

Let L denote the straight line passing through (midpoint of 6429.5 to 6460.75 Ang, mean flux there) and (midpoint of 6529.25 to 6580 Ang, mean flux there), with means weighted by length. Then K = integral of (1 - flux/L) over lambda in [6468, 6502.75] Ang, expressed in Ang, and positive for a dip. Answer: 4.1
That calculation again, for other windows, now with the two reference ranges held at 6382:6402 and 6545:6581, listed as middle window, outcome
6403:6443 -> 3.71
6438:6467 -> 6.33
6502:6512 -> 2.92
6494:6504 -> 3.23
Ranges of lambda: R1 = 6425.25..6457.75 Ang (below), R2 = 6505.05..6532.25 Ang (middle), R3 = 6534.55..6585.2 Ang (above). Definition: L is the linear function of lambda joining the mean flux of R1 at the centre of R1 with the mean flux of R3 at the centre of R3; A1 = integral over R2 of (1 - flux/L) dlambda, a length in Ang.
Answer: 7.5 Ang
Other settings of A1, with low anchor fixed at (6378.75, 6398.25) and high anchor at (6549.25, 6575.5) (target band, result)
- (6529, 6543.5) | 5.6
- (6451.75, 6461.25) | 2.8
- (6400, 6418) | 1.6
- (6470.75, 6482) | 3.0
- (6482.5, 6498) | 4.5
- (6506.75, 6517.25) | 3.5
